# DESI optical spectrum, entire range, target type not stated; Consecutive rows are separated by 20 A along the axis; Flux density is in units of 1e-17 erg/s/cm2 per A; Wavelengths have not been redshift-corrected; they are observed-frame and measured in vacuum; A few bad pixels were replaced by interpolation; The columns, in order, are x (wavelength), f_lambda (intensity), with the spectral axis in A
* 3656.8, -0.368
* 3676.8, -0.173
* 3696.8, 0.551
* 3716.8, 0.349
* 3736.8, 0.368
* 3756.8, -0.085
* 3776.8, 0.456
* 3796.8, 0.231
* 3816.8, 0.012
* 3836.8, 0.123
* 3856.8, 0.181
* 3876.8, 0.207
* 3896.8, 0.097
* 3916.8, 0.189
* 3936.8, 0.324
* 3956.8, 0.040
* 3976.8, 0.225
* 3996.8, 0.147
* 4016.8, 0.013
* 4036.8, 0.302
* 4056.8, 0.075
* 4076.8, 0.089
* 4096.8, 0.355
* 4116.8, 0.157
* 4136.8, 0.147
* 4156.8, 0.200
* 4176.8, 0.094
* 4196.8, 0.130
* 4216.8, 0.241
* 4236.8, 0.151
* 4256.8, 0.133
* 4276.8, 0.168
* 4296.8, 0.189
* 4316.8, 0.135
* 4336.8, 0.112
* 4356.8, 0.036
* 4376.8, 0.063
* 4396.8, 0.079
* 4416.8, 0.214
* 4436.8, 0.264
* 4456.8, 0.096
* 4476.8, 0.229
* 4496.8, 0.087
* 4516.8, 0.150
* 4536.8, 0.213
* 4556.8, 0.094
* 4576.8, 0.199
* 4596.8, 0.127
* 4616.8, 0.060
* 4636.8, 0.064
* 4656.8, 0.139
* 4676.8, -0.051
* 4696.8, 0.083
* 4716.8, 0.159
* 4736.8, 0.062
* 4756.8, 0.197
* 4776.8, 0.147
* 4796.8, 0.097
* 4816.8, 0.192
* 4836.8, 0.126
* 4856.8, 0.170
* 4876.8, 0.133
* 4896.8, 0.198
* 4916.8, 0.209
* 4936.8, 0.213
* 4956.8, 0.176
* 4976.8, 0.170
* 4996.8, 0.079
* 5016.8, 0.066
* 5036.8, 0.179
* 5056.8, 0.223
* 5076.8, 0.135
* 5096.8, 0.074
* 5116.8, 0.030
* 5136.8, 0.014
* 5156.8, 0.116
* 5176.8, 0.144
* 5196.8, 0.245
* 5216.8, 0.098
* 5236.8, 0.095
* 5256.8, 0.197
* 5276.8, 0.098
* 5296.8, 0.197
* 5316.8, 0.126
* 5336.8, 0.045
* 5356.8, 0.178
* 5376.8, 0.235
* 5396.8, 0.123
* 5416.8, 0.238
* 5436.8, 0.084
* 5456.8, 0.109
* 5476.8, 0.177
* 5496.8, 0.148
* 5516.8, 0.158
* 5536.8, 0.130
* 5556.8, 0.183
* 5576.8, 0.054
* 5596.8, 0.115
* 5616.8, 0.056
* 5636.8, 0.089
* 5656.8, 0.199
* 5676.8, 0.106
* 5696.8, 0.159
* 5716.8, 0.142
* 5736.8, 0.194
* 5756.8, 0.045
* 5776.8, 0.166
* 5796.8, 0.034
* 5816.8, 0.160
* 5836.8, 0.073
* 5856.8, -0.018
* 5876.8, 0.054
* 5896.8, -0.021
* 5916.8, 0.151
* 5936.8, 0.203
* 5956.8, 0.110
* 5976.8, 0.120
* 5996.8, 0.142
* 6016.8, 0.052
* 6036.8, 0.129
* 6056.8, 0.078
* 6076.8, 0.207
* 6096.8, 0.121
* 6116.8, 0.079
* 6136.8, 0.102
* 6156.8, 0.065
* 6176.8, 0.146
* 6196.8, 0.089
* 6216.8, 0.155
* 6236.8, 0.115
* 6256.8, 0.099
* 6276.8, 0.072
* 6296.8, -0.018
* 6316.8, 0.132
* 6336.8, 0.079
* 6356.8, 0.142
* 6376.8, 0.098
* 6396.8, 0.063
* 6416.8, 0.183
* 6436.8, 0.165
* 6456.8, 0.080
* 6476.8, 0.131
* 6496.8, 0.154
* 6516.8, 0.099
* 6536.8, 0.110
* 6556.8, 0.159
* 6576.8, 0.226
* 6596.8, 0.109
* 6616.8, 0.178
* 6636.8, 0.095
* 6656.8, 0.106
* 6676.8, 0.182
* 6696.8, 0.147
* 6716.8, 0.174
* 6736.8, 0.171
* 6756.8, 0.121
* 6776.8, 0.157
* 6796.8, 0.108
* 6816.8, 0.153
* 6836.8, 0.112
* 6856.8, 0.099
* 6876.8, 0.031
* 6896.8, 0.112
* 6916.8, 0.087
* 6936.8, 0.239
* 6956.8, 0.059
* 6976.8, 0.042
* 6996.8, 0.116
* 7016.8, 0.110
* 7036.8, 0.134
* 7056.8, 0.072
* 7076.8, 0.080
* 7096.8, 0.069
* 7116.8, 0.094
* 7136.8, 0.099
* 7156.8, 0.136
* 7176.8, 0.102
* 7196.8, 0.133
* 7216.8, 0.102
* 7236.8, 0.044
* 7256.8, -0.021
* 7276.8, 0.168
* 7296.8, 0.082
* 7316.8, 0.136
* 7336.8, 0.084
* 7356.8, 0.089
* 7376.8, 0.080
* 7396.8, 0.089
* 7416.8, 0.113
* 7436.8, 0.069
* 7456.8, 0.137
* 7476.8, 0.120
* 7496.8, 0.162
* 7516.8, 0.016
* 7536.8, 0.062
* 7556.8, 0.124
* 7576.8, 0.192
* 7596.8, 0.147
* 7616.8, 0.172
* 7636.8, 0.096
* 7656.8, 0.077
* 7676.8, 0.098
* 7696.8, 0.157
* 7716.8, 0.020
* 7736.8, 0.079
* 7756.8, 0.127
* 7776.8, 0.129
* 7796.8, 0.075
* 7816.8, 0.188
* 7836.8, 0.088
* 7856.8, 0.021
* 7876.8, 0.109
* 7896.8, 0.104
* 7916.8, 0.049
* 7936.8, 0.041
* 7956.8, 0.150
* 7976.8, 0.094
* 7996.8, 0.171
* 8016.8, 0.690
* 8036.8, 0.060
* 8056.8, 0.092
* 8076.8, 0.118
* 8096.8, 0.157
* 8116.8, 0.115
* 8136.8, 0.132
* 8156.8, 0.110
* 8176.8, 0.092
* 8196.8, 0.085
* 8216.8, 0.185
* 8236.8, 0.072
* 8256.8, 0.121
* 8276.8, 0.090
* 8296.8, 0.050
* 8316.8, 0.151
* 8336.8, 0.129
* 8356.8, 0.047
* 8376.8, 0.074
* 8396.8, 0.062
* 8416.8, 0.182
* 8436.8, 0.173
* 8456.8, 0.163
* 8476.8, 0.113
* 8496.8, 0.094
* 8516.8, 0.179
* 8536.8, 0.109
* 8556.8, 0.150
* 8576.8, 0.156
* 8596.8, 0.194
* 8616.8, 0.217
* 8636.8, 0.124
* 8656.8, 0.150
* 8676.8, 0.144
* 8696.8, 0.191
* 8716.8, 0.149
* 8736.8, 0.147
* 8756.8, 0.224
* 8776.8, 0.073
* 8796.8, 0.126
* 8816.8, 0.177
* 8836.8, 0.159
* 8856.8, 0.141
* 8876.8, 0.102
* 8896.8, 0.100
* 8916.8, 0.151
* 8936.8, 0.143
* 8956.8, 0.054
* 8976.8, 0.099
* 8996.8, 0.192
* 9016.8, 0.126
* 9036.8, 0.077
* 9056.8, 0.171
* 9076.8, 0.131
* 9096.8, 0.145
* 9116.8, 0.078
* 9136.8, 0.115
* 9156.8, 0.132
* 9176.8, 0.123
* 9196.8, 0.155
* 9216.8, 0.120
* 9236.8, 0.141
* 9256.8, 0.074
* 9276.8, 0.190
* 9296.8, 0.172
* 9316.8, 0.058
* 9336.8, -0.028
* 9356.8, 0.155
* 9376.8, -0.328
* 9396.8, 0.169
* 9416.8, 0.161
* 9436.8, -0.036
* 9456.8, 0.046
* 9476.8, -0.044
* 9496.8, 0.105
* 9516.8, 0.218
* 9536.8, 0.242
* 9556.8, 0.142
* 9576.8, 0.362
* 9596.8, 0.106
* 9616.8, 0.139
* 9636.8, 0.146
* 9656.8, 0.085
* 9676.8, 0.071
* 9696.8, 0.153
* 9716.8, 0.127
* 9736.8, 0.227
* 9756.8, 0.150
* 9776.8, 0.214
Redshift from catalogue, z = 1.151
